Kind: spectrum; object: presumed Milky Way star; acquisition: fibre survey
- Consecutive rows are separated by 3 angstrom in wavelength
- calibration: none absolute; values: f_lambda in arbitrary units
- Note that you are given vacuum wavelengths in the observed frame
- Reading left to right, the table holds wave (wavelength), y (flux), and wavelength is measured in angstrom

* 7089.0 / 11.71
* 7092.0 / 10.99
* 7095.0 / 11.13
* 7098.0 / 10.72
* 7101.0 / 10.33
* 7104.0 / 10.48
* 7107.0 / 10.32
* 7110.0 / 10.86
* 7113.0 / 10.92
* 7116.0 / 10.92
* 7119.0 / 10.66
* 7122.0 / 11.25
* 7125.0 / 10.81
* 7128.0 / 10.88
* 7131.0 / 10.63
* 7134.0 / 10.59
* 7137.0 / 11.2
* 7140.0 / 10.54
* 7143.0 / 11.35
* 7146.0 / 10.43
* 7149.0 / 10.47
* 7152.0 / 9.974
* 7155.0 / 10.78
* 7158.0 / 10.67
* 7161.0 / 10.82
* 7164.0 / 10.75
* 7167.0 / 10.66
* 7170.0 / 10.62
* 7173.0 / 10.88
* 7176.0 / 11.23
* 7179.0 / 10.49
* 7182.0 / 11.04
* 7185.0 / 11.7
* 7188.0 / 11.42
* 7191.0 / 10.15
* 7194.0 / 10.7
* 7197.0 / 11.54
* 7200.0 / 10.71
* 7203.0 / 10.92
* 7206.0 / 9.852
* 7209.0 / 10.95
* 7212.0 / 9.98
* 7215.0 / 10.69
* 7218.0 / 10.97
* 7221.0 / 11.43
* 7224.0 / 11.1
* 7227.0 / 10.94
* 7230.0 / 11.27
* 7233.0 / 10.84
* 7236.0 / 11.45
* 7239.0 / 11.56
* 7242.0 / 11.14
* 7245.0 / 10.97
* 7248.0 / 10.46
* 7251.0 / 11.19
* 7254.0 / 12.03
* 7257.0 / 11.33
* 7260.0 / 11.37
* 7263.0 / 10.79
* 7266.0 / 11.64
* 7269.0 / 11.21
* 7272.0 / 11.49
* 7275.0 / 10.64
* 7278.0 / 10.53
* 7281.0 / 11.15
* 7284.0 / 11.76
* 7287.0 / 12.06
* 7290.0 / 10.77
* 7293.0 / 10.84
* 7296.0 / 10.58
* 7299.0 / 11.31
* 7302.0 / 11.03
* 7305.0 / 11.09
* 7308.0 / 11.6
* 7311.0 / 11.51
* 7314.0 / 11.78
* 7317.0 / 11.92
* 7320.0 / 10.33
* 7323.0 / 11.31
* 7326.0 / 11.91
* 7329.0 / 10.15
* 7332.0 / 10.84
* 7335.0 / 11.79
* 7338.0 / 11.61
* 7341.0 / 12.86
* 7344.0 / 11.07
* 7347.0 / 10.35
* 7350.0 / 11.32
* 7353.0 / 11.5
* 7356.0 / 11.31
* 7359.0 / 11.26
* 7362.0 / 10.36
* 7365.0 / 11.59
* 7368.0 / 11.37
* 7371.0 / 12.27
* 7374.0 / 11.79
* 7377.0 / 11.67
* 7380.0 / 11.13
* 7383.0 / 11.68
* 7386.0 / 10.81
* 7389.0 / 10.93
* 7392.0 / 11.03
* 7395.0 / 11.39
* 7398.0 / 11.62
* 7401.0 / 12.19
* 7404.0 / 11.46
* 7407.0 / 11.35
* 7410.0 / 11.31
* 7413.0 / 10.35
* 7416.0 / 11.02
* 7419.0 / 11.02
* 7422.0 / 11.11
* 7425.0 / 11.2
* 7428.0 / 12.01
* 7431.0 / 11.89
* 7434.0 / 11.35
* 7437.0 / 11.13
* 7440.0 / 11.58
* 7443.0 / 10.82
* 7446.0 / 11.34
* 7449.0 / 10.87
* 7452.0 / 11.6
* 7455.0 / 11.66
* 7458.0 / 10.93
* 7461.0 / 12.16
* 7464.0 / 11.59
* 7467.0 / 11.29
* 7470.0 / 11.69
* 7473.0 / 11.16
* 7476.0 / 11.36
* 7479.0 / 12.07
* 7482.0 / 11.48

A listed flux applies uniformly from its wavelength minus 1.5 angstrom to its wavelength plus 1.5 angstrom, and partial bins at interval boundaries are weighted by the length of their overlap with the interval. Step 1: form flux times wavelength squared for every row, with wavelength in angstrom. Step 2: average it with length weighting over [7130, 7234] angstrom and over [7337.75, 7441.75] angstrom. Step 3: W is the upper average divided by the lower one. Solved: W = 1.1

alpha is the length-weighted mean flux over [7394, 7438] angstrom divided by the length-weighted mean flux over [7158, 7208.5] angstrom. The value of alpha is 1.05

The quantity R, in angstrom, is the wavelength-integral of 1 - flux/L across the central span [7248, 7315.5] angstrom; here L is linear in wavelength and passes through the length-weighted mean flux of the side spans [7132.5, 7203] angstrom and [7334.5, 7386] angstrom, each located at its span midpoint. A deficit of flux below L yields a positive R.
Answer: -0.3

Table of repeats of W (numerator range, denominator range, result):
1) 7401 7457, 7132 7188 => 1.13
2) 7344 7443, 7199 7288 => 1.06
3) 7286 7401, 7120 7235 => 1.09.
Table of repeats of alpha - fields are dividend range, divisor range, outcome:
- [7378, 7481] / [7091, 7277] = 1.04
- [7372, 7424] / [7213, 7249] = 1.02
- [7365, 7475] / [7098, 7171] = 1.06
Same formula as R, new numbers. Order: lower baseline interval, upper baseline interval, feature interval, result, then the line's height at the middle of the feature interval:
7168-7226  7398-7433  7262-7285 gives -0.2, 11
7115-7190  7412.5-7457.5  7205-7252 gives 0.1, 10.9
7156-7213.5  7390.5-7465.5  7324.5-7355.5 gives -0.5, 11.2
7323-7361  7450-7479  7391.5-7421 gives 0.4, 11.4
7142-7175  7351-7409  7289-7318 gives -0.2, 11.2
